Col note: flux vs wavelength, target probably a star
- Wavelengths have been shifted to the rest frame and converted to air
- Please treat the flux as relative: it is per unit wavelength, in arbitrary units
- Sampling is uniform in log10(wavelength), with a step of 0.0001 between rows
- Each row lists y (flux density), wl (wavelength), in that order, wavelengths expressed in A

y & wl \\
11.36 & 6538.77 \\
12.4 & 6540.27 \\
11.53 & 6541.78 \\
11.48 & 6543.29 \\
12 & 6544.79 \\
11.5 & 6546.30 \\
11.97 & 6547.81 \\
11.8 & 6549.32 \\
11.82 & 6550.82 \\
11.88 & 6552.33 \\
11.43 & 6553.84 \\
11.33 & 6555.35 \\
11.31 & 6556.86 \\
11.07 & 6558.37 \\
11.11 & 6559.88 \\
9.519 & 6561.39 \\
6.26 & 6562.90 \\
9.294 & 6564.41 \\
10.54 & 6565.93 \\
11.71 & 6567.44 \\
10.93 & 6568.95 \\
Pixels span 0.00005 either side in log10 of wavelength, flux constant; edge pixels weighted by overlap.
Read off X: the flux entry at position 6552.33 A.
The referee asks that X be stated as 11.88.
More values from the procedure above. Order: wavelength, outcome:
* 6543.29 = 11.48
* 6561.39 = 9.519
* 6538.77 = 11.36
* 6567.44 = 11.71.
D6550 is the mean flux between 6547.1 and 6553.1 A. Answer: 11.9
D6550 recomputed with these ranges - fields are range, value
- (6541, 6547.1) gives 11.6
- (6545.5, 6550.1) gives 11.8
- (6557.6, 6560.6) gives 11.1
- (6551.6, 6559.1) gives 11.4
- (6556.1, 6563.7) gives 9.85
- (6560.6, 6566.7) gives 8.92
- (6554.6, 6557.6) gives 11.3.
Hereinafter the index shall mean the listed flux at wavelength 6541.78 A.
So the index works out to 11.53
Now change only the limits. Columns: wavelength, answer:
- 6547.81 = 11.97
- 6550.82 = 11.82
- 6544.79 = 12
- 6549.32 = 11.8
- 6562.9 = 6.26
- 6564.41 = 9.294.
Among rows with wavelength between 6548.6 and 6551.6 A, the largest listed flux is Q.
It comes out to 11.82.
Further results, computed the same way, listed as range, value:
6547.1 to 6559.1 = 11.97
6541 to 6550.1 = 12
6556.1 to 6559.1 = 11.31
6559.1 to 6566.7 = 11.11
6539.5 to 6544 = 12.4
